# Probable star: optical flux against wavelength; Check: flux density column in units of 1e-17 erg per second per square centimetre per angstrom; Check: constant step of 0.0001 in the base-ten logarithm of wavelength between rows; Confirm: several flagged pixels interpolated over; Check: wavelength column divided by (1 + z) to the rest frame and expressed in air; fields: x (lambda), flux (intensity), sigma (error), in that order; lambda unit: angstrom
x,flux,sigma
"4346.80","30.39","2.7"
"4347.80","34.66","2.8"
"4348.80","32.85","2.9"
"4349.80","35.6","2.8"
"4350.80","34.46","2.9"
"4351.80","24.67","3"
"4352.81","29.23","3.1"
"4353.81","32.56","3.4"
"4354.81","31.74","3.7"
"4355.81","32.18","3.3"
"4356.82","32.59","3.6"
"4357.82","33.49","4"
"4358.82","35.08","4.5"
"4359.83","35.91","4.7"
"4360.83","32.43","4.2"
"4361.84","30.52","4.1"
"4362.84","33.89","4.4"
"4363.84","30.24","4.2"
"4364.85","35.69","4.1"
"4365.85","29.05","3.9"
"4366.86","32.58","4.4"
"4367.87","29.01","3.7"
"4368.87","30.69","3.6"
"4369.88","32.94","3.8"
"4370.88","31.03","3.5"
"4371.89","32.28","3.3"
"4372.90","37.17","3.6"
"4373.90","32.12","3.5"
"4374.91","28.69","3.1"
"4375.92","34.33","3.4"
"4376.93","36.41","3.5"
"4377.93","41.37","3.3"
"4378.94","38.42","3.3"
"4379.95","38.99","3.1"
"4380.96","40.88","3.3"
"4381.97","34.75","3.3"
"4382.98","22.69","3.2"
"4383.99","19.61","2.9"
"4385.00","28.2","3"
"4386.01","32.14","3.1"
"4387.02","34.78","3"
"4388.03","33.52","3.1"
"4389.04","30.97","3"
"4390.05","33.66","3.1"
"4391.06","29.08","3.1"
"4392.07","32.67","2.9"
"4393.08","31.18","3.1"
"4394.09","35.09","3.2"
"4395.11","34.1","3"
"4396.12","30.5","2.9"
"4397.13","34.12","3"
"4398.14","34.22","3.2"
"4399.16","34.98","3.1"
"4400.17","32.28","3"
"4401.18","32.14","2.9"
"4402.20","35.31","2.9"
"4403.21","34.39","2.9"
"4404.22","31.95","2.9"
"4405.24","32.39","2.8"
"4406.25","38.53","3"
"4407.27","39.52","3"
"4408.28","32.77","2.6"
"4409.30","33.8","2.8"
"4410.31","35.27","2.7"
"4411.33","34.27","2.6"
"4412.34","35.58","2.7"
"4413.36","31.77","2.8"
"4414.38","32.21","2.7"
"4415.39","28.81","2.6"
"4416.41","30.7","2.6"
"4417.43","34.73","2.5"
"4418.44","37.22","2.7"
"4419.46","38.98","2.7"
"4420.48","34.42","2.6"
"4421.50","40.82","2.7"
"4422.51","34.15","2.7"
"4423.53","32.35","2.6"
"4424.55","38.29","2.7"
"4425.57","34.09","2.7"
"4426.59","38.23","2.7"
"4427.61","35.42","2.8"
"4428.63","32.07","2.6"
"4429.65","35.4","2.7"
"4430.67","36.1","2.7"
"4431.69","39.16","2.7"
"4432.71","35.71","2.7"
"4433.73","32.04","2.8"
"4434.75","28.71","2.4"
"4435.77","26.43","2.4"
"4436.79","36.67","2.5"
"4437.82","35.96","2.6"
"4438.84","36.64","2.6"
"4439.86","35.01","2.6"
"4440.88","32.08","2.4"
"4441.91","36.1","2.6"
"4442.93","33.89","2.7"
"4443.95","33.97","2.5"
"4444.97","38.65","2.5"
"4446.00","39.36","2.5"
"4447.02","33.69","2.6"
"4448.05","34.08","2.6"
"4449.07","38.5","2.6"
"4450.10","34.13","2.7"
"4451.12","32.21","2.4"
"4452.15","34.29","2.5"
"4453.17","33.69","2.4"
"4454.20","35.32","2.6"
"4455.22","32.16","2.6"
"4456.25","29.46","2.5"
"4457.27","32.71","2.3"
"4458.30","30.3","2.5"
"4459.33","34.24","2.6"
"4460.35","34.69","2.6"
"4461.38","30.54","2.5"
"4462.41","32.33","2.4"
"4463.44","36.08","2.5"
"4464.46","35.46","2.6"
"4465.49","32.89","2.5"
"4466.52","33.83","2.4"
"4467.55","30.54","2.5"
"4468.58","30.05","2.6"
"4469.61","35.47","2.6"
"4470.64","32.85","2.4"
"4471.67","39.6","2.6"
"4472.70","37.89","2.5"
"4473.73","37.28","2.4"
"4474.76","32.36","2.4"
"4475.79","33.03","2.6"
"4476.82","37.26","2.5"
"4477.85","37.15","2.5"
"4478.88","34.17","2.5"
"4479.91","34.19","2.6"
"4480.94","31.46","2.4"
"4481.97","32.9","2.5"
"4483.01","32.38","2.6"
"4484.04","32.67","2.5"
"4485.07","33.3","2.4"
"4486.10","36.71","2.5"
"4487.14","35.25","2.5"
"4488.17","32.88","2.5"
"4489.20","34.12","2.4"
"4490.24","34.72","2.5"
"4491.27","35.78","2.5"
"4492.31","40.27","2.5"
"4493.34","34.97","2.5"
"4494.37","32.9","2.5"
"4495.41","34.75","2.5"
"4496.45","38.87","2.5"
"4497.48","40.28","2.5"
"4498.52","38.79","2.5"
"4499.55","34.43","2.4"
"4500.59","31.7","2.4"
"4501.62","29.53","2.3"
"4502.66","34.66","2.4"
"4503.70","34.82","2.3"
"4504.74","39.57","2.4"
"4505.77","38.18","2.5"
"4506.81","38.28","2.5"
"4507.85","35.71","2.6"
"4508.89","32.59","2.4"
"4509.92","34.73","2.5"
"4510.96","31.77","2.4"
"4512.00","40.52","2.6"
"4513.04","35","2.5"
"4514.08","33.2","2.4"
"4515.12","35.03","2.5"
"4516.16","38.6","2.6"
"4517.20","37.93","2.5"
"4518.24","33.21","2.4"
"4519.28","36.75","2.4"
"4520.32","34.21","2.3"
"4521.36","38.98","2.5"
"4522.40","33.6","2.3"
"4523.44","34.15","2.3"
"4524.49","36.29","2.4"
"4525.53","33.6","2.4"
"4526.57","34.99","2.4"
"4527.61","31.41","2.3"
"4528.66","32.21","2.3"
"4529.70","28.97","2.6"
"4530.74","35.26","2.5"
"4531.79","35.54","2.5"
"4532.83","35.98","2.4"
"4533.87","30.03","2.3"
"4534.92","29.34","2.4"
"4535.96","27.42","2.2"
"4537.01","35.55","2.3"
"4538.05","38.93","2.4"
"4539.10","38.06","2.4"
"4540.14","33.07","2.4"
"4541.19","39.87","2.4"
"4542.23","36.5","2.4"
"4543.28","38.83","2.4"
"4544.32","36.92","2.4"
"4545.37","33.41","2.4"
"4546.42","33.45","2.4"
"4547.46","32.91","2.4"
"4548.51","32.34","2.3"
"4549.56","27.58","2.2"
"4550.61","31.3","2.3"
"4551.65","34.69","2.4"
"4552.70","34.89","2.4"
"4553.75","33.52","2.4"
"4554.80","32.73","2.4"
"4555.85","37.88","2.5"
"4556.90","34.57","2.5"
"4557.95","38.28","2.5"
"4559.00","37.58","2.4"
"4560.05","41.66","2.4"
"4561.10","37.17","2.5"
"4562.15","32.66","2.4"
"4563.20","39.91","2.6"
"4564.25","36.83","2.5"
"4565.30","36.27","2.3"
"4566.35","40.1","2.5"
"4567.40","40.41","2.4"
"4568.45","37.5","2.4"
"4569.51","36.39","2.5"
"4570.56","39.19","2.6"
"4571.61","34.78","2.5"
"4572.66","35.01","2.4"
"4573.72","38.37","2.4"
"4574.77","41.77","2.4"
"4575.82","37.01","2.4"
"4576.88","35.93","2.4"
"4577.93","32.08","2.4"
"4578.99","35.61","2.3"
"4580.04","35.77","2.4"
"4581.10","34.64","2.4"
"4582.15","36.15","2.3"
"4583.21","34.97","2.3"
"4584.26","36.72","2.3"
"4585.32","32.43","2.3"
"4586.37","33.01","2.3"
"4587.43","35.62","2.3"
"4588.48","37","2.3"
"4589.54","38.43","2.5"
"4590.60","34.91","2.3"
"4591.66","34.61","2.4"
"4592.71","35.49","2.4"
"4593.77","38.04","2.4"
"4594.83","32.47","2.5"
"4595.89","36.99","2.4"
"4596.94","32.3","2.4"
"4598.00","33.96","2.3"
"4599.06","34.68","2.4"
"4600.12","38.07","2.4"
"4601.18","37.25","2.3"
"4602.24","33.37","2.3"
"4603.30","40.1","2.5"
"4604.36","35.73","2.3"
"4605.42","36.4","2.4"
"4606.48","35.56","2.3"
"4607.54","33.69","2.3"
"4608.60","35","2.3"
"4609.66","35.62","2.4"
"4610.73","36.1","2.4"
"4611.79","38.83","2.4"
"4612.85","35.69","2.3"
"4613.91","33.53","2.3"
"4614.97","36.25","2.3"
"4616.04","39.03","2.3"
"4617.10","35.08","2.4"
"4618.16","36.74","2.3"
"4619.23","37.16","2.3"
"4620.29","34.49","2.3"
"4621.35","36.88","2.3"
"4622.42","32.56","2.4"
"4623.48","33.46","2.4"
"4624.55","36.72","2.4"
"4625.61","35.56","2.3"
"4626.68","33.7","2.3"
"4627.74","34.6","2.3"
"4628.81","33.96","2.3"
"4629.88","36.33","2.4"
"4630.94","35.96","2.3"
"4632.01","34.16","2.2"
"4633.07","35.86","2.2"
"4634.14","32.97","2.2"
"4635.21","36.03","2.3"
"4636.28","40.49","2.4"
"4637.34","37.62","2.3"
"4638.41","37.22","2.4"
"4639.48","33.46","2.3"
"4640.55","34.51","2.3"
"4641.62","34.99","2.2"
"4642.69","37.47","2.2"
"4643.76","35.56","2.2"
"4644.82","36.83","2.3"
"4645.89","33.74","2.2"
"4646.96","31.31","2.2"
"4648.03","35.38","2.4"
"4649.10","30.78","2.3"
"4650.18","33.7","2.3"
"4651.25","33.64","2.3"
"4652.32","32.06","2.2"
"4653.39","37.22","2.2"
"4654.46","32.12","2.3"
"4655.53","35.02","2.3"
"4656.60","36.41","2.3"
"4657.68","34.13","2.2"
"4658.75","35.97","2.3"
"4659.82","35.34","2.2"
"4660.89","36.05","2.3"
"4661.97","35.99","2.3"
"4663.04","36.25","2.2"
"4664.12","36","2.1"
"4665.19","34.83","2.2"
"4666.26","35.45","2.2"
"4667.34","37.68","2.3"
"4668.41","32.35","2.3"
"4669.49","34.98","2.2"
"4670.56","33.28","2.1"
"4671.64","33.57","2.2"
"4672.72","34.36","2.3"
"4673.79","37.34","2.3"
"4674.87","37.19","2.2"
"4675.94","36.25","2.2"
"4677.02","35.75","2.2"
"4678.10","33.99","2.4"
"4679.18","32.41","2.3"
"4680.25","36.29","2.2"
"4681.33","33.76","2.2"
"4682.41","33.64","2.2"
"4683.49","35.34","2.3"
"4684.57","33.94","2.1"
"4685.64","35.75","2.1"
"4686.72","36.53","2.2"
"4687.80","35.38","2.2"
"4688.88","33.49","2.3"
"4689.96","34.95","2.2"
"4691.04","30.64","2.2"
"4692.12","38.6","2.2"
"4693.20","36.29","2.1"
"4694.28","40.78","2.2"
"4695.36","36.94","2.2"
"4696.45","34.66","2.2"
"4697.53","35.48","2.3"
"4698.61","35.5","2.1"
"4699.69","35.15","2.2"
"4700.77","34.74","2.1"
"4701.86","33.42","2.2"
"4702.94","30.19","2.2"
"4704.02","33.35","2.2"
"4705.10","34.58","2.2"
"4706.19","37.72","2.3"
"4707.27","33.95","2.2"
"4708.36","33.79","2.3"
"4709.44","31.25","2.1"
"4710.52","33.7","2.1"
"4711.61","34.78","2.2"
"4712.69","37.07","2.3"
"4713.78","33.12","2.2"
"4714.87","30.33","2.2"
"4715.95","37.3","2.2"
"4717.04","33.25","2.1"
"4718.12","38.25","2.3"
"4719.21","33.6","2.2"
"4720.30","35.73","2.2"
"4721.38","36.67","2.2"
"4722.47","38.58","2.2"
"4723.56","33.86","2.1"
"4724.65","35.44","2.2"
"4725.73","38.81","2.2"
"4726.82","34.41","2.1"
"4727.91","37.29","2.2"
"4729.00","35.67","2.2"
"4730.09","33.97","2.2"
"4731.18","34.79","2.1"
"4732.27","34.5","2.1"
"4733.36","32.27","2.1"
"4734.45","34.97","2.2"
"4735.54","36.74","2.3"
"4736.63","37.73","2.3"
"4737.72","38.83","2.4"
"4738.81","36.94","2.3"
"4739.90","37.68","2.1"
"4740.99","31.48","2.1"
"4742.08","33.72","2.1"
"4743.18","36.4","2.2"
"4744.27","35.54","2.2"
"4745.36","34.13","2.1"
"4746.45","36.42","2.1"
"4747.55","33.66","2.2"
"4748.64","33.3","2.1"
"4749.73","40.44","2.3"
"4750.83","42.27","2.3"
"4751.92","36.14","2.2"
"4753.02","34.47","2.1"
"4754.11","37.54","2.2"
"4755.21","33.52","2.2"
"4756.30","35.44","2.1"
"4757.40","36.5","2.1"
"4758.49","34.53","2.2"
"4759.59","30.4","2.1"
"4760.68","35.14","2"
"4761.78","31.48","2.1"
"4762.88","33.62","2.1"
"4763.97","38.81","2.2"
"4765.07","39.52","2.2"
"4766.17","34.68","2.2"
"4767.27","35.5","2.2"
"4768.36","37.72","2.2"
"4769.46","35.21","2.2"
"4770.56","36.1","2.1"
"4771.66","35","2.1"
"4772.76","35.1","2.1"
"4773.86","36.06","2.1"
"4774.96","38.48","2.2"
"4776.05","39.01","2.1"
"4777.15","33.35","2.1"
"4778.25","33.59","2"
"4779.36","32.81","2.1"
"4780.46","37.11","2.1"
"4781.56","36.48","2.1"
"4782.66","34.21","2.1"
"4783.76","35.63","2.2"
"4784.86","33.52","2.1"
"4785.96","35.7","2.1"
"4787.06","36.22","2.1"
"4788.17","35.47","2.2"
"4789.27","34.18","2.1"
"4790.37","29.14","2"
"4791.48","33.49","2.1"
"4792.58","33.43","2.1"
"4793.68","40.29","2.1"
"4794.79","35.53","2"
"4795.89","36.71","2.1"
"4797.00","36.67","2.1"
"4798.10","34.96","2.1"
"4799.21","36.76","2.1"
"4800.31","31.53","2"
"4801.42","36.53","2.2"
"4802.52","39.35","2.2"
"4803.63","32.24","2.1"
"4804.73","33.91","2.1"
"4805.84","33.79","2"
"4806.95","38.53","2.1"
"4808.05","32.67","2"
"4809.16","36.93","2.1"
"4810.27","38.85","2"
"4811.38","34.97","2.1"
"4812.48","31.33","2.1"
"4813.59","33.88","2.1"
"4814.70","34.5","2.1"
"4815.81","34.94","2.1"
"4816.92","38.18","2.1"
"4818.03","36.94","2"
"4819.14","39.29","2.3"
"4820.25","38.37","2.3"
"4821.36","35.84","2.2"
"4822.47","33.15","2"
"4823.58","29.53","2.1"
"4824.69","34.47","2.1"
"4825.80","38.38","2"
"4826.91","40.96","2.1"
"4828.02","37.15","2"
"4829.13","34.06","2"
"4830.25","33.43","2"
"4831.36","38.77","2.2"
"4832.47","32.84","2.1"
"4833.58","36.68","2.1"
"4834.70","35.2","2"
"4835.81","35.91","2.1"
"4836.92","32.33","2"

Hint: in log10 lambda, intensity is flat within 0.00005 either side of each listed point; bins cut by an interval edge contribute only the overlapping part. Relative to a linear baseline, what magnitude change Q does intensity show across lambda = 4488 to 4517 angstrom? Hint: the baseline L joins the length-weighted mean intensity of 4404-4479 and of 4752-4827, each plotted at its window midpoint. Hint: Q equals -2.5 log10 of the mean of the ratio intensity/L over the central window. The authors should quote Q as -0.03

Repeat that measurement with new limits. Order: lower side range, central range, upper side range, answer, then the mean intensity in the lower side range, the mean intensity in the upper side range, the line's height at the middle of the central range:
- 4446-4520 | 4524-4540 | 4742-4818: 0.040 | 34.7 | 35.4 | 34.8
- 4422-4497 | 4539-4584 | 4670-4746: -0.040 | 34.4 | 35.1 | 34.7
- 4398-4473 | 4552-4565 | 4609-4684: -0.049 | 34.3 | 35.2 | 34.8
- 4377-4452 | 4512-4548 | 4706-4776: -0.004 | 34.2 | 35.5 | 34.6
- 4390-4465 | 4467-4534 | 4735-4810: -0.014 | 34.2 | 35.5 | 34.5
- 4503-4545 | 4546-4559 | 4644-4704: 0.039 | 35.1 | 34.9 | 35.1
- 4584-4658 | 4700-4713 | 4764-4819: 0.043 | 35.3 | 35.5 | 35.4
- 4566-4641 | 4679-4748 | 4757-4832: 0.016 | 35.9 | 35.4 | 35.6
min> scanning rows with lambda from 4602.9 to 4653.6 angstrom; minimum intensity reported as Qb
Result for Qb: 30.78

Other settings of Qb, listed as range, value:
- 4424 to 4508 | 26.43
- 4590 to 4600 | 32.3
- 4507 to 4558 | 27.42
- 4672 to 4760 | 30.19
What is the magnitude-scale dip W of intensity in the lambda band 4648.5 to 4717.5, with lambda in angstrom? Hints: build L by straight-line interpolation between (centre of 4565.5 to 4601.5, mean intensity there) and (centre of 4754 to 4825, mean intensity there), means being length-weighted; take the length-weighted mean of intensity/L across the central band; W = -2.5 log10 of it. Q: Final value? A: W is 0.03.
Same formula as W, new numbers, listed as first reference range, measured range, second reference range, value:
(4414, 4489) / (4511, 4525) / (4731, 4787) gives -0.04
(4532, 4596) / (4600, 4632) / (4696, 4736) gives -0.01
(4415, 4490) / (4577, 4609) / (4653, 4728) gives -0.02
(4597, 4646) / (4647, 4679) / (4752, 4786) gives 0.02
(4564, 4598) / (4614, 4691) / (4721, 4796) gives 0.02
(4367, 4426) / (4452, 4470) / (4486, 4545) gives 0.05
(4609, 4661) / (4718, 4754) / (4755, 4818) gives -0.02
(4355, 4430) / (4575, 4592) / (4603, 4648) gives -0.01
